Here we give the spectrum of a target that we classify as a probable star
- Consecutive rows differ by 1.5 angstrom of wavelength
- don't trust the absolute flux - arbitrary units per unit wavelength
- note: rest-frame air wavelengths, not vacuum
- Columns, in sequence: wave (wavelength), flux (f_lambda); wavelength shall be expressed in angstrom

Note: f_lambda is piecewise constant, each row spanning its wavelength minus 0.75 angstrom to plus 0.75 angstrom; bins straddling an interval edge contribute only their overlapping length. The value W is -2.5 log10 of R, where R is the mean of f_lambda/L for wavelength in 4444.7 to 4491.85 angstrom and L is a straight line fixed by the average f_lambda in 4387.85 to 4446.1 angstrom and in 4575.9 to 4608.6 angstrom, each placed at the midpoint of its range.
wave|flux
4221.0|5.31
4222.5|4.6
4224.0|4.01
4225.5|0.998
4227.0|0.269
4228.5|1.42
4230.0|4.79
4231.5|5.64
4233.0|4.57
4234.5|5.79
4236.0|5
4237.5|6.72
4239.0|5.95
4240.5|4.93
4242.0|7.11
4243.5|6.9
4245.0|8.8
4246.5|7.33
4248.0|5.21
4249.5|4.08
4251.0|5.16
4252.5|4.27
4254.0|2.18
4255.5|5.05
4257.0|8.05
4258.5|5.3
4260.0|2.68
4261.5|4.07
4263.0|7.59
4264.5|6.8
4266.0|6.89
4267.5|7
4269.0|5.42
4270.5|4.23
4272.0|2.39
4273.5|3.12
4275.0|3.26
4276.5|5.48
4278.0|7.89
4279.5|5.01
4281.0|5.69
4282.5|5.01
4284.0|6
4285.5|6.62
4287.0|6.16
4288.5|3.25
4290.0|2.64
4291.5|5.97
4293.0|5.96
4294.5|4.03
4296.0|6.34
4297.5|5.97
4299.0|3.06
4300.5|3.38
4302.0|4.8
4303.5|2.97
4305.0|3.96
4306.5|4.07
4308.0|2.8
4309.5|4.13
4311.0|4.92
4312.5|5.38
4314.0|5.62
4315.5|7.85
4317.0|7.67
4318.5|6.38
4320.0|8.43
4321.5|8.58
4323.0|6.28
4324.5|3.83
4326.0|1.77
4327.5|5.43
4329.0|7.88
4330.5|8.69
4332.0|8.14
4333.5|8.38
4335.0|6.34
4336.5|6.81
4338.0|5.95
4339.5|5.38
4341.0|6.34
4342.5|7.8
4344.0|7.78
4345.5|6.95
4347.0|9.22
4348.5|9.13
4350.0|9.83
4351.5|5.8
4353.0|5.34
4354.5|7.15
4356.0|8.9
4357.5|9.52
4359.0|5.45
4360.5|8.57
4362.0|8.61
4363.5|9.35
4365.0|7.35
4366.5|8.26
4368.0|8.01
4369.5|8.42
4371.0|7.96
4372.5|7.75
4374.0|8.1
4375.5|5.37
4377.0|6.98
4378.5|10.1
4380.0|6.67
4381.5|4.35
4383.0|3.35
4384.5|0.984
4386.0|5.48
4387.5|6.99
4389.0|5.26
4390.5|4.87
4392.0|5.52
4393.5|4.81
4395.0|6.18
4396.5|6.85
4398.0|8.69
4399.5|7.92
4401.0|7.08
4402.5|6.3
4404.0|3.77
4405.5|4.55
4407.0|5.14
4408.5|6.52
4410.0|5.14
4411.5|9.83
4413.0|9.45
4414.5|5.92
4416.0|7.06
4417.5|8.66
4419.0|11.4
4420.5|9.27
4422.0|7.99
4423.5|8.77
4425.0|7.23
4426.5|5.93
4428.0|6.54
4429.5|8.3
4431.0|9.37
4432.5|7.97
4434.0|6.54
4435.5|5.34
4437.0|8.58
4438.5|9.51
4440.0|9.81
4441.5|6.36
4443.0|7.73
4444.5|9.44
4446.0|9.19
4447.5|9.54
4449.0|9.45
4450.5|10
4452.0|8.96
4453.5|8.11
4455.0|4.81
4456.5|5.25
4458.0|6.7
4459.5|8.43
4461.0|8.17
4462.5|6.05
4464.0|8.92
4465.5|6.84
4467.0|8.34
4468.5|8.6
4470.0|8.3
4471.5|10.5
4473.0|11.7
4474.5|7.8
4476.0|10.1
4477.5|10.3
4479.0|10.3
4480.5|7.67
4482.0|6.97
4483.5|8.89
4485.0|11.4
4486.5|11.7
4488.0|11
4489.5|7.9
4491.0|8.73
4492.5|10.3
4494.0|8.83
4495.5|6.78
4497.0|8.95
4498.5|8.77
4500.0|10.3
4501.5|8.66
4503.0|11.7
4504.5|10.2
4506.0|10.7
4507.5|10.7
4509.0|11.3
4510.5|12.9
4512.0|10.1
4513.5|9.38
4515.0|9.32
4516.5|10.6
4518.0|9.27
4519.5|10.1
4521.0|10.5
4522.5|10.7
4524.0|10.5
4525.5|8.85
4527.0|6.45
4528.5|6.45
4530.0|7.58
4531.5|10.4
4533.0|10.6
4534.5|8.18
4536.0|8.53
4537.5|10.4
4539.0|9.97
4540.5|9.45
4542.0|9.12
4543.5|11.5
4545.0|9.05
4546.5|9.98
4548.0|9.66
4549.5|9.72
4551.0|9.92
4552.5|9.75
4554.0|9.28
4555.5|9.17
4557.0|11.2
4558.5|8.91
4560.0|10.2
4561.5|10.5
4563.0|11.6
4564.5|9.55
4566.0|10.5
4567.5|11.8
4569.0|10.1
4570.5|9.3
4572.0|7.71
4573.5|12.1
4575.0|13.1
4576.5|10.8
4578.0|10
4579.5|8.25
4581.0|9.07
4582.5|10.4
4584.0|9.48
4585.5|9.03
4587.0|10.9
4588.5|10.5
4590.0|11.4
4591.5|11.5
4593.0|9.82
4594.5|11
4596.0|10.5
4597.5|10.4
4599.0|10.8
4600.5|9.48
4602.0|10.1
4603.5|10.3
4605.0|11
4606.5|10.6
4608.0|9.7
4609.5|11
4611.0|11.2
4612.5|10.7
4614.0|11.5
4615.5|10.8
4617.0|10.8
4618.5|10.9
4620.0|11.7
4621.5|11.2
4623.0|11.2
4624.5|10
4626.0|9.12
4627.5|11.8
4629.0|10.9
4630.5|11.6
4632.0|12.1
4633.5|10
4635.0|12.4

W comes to -0.08 mag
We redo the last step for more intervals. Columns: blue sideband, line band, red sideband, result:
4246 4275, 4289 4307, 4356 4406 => 0.246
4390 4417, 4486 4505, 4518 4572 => -0.114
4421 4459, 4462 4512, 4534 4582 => -0.089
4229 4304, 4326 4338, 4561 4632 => -0.105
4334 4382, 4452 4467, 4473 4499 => 0.233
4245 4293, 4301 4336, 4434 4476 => 0.041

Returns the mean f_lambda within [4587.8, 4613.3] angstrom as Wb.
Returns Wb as 10.6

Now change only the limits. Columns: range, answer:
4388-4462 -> 7.43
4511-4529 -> 9.44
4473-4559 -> 9.62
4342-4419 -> 7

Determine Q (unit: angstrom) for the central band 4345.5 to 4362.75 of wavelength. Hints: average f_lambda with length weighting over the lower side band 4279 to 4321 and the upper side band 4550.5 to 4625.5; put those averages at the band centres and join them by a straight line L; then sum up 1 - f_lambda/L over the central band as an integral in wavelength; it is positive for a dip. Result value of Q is -4.9 angstrom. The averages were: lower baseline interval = 5.17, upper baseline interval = 10.4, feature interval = 7.91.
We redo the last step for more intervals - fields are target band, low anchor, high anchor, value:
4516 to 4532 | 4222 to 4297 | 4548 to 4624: 0.3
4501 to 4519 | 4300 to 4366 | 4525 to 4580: -2.6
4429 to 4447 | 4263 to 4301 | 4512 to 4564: -0.7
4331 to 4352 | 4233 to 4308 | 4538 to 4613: -3.6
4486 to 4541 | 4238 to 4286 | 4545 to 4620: -2.1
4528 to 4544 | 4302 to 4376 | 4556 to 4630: 0.6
